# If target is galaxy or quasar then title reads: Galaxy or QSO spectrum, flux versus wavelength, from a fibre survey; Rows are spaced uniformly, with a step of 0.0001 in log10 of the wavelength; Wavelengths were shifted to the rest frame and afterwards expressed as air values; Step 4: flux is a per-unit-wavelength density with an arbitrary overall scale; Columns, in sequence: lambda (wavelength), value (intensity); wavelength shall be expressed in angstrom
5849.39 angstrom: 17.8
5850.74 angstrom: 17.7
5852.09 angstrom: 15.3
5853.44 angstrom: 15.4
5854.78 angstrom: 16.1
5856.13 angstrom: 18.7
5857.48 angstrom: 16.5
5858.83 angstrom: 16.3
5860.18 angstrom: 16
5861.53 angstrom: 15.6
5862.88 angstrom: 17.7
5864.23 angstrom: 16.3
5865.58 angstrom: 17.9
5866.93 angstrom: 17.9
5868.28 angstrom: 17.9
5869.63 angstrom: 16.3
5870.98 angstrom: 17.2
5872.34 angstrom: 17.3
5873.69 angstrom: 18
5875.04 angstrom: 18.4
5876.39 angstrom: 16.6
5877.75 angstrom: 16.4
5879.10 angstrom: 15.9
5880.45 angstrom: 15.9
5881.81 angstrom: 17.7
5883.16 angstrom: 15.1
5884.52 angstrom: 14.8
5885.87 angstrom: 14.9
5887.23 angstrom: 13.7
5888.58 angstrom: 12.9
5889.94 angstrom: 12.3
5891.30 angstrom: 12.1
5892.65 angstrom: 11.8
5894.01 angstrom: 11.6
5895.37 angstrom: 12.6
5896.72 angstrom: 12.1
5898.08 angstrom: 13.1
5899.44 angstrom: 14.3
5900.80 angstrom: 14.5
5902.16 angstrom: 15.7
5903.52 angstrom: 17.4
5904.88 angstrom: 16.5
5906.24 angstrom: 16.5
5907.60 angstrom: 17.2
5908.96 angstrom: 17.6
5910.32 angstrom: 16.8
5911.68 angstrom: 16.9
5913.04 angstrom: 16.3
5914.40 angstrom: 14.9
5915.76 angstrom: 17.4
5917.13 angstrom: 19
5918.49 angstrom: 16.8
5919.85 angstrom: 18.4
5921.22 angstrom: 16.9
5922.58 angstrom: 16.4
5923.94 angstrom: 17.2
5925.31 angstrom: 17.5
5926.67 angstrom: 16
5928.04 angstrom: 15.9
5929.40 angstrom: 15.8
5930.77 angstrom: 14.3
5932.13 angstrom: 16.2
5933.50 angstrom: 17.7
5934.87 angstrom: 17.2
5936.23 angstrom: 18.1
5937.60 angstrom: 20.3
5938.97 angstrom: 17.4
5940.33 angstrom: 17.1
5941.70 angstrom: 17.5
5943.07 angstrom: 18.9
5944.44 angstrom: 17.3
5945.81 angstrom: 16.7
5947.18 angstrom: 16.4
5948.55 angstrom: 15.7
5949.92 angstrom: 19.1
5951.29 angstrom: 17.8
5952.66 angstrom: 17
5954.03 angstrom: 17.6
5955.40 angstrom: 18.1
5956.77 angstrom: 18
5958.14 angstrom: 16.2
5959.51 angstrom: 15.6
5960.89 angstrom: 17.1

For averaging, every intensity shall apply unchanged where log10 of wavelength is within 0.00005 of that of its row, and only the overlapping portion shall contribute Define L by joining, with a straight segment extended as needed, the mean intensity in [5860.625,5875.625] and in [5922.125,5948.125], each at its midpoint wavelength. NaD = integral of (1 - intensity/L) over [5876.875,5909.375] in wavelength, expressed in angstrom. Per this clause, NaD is 4.8 angstrom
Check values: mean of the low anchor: 17.3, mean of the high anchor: 17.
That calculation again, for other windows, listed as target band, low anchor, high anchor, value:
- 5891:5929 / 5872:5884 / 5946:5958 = 2.9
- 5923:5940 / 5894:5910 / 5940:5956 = -0.4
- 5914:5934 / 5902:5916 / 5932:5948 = 0.5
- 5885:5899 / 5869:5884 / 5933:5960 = 3.4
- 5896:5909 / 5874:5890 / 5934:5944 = 0.9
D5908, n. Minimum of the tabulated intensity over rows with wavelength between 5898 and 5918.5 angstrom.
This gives 13.1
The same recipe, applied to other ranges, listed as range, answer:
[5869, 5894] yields 11.8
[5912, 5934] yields 14.3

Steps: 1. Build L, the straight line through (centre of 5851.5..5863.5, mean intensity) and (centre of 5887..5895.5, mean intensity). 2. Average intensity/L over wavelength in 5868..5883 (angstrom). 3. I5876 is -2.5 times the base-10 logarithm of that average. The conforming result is -0.19 mag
